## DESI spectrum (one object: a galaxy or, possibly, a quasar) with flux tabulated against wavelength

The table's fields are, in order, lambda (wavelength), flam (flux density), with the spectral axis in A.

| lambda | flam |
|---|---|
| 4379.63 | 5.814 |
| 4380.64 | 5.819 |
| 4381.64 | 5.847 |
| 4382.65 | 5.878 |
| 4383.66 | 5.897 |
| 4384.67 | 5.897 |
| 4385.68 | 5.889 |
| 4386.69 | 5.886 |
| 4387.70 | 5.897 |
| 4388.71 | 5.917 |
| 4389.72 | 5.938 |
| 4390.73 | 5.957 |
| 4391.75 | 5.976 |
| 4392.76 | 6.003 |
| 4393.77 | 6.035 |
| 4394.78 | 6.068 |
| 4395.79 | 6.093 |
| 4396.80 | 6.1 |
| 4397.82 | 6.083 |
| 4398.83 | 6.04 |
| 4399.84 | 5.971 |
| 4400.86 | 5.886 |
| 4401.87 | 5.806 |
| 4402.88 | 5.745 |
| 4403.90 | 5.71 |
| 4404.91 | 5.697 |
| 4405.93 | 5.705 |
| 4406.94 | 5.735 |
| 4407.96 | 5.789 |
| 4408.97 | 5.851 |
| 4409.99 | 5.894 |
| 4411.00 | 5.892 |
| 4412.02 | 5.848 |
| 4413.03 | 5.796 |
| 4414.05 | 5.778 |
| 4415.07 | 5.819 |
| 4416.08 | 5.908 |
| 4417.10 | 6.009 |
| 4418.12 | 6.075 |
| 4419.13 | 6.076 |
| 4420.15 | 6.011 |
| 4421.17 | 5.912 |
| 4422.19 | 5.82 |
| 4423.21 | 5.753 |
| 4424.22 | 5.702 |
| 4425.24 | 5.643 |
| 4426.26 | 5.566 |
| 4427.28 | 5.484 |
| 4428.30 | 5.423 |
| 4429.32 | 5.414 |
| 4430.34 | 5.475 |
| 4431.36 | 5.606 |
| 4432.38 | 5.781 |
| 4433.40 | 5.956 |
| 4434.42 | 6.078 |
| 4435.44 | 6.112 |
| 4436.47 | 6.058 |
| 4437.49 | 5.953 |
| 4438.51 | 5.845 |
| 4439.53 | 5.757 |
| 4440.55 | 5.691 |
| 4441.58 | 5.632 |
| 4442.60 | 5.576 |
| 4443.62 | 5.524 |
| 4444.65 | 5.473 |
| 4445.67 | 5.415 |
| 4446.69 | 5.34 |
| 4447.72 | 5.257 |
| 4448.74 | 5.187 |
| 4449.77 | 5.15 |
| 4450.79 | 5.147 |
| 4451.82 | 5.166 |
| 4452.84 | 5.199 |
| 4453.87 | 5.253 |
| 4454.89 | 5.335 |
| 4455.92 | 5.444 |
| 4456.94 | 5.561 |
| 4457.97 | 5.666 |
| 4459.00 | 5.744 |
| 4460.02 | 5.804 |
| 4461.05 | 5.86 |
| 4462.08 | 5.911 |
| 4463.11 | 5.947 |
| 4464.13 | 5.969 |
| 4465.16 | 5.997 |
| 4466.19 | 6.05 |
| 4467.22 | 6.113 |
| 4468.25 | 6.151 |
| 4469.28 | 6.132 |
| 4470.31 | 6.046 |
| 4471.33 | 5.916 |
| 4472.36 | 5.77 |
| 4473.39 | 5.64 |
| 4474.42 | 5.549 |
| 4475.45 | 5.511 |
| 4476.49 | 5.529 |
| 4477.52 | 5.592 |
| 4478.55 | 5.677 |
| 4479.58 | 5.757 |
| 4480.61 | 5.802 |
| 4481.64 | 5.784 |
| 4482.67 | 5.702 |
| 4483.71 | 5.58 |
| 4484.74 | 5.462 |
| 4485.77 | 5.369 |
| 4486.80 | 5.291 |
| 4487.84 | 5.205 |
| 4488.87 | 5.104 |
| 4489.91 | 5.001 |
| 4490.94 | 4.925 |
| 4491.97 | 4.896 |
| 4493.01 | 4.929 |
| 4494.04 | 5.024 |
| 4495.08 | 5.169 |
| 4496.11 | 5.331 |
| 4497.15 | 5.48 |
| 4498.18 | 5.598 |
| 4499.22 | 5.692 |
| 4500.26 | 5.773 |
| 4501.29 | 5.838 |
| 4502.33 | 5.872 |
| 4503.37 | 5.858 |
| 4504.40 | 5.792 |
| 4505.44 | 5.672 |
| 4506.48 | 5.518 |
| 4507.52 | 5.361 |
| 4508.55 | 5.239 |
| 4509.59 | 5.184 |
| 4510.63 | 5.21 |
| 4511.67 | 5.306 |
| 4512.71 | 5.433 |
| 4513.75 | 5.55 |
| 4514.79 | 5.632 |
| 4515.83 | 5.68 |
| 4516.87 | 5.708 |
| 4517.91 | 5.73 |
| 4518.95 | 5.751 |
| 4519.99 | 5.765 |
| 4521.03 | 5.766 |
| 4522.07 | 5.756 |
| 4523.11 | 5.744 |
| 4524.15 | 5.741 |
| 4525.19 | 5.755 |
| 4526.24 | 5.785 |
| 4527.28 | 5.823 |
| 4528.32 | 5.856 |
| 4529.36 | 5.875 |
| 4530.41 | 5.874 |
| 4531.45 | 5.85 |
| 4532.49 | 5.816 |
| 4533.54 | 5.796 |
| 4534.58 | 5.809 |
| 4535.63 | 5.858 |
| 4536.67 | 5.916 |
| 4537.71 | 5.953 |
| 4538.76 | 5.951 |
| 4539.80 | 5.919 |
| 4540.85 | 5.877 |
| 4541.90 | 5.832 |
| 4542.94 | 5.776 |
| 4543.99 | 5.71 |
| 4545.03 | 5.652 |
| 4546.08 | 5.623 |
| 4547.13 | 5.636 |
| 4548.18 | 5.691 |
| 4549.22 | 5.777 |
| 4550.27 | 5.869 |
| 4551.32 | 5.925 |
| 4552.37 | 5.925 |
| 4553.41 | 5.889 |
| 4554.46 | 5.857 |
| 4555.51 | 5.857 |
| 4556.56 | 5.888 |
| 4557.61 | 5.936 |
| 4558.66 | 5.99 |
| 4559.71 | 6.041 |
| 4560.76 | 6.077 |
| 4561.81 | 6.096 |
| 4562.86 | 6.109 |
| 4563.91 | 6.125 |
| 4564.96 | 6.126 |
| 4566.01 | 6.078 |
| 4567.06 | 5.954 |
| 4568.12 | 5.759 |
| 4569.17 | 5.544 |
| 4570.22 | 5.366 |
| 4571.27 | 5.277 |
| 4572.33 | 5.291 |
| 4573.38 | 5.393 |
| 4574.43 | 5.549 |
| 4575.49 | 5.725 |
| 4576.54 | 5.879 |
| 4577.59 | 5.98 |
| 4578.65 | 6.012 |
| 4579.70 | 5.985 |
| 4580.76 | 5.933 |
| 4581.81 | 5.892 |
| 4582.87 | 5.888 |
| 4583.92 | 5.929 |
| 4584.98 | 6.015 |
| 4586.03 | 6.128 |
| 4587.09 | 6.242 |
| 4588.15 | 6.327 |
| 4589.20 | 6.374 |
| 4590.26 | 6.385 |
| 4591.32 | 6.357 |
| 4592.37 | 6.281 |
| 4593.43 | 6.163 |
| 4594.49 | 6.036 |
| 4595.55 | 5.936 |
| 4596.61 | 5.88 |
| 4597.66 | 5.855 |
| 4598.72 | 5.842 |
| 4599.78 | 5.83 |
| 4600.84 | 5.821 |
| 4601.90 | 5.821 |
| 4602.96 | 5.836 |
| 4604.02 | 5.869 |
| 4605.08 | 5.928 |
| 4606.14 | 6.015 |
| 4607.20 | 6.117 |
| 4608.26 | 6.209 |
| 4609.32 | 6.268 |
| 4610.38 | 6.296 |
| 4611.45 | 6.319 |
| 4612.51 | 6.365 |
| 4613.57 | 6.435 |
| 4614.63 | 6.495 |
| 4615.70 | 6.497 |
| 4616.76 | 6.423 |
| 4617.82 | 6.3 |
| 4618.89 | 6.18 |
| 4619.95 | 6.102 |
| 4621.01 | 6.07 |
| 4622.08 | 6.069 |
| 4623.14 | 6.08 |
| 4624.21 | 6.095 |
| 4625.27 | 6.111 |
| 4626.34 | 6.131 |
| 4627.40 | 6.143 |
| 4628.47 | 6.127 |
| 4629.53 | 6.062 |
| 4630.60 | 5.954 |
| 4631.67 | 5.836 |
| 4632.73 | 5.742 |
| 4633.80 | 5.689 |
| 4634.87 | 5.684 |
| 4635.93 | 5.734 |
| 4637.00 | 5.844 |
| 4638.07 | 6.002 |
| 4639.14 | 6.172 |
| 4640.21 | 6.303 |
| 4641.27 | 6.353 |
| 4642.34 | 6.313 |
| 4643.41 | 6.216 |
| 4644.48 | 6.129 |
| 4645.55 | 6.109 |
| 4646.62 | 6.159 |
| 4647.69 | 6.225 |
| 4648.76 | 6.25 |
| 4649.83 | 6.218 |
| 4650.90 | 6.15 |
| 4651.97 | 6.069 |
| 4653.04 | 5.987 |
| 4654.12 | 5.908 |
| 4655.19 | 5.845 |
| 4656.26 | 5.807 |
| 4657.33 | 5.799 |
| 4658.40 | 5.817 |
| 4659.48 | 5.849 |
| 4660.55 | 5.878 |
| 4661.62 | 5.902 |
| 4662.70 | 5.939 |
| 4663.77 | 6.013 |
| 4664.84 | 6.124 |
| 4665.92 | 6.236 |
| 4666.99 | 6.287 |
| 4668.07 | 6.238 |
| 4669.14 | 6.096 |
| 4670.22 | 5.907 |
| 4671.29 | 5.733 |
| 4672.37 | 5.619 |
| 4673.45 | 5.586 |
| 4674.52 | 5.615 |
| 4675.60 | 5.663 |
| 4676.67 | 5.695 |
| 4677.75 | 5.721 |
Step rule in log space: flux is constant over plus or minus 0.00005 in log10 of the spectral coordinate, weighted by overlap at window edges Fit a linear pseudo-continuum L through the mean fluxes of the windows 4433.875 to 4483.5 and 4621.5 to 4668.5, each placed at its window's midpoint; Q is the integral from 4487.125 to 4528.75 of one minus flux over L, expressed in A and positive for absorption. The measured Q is 1.9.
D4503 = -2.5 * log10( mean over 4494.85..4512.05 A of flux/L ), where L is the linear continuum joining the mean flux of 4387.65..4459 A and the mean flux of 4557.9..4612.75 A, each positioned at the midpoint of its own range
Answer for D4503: 0.06 mag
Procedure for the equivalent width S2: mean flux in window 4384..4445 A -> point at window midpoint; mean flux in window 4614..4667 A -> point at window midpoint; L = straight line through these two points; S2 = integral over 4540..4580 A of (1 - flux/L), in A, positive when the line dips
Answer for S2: 1.1 A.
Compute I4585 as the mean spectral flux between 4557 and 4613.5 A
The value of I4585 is 5.97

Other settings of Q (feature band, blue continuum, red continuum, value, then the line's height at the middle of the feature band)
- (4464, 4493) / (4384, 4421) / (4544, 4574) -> 1.3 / 5.86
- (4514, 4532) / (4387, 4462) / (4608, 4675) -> 0.4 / 5.89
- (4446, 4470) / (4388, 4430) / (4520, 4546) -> 0.9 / 5.84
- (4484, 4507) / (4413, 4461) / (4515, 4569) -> 1.4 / 5.76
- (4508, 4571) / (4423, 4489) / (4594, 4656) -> 0.8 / 5.86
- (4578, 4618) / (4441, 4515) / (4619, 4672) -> -1.5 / 5.89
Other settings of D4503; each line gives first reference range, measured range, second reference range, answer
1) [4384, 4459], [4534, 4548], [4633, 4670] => 0.017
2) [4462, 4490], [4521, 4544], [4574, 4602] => 0.005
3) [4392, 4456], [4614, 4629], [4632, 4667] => -0.039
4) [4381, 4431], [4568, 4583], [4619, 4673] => 0.052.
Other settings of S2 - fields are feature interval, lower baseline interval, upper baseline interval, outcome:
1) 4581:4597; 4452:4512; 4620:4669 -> -0.66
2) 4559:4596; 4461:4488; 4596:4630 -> 0.44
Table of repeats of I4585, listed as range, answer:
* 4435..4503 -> 5.58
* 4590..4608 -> 6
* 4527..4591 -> 5.88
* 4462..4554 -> 5.67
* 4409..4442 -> 5.81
